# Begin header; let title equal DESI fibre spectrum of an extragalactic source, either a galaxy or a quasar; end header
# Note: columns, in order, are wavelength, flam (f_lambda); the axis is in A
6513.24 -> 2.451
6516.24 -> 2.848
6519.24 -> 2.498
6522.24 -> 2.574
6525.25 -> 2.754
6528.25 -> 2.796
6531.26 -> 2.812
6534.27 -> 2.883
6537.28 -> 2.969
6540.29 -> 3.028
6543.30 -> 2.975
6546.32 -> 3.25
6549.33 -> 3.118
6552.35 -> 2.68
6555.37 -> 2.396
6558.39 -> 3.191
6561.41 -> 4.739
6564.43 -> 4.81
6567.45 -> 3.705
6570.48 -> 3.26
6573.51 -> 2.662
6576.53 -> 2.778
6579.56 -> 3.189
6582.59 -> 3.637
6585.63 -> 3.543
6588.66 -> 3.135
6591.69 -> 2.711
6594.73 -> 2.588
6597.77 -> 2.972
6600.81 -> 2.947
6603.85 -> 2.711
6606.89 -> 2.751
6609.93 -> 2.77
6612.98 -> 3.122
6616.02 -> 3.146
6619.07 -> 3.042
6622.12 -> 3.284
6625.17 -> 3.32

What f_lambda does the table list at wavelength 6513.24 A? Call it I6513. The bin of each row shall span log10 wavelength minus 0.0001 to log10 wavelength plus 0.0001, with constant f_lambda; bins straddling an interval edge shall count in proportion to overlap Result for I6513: 2.451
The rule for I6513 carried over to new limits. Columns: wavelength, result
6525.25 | 2.754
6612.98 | 3.122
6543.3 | 2.975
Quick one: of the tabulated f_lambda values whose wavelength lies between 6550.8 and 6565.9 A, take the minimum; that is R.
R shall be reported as 2.396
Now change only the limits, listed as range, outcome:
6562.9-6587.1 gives 2.662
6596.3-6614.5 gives 2.711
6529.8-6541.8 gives 2.812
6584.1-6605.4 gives 2.588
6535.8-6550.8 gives 2.969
